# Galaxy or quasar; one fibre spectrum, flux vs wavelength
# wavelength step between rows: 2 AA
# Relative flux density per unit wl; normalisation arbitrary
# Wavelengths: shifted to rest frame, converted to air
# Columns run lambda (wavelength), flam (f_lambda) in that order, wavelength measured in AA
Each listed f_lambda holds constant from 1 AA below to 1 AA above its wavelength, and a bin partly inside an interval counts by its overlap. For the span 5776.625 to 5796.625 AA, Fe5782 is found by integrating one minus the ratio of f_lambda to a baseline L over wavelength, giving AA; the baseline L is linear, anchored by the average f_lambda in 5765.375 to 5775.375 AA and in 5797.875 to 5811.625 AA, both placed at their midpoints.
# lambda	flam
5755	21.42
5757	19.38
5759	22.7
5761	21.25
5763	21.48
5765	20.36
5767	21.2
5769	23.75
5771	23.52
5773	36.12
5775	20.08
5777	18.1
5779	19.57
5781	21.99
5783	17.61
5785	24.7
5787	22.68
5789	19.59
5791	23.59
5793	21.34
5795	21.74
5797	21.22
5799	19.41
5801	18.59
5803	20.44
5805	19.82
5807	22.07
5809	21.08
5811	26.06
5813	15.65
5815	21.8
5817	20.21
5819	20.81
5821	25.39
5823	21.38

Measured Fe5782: 1.6 AA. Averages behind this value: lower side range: 25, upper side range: 20.9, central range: 21.2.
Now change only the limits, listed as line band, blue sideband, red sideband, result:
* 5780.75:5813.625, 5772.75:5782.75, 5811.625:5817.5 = -0.7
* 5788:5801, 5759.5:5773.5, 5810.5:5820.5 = 0.6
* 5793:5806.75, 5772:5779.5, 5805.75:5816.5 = 1.0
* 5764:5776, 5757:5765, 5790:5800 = -1.6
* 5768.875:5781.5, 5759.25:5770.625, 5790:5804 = -1.1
